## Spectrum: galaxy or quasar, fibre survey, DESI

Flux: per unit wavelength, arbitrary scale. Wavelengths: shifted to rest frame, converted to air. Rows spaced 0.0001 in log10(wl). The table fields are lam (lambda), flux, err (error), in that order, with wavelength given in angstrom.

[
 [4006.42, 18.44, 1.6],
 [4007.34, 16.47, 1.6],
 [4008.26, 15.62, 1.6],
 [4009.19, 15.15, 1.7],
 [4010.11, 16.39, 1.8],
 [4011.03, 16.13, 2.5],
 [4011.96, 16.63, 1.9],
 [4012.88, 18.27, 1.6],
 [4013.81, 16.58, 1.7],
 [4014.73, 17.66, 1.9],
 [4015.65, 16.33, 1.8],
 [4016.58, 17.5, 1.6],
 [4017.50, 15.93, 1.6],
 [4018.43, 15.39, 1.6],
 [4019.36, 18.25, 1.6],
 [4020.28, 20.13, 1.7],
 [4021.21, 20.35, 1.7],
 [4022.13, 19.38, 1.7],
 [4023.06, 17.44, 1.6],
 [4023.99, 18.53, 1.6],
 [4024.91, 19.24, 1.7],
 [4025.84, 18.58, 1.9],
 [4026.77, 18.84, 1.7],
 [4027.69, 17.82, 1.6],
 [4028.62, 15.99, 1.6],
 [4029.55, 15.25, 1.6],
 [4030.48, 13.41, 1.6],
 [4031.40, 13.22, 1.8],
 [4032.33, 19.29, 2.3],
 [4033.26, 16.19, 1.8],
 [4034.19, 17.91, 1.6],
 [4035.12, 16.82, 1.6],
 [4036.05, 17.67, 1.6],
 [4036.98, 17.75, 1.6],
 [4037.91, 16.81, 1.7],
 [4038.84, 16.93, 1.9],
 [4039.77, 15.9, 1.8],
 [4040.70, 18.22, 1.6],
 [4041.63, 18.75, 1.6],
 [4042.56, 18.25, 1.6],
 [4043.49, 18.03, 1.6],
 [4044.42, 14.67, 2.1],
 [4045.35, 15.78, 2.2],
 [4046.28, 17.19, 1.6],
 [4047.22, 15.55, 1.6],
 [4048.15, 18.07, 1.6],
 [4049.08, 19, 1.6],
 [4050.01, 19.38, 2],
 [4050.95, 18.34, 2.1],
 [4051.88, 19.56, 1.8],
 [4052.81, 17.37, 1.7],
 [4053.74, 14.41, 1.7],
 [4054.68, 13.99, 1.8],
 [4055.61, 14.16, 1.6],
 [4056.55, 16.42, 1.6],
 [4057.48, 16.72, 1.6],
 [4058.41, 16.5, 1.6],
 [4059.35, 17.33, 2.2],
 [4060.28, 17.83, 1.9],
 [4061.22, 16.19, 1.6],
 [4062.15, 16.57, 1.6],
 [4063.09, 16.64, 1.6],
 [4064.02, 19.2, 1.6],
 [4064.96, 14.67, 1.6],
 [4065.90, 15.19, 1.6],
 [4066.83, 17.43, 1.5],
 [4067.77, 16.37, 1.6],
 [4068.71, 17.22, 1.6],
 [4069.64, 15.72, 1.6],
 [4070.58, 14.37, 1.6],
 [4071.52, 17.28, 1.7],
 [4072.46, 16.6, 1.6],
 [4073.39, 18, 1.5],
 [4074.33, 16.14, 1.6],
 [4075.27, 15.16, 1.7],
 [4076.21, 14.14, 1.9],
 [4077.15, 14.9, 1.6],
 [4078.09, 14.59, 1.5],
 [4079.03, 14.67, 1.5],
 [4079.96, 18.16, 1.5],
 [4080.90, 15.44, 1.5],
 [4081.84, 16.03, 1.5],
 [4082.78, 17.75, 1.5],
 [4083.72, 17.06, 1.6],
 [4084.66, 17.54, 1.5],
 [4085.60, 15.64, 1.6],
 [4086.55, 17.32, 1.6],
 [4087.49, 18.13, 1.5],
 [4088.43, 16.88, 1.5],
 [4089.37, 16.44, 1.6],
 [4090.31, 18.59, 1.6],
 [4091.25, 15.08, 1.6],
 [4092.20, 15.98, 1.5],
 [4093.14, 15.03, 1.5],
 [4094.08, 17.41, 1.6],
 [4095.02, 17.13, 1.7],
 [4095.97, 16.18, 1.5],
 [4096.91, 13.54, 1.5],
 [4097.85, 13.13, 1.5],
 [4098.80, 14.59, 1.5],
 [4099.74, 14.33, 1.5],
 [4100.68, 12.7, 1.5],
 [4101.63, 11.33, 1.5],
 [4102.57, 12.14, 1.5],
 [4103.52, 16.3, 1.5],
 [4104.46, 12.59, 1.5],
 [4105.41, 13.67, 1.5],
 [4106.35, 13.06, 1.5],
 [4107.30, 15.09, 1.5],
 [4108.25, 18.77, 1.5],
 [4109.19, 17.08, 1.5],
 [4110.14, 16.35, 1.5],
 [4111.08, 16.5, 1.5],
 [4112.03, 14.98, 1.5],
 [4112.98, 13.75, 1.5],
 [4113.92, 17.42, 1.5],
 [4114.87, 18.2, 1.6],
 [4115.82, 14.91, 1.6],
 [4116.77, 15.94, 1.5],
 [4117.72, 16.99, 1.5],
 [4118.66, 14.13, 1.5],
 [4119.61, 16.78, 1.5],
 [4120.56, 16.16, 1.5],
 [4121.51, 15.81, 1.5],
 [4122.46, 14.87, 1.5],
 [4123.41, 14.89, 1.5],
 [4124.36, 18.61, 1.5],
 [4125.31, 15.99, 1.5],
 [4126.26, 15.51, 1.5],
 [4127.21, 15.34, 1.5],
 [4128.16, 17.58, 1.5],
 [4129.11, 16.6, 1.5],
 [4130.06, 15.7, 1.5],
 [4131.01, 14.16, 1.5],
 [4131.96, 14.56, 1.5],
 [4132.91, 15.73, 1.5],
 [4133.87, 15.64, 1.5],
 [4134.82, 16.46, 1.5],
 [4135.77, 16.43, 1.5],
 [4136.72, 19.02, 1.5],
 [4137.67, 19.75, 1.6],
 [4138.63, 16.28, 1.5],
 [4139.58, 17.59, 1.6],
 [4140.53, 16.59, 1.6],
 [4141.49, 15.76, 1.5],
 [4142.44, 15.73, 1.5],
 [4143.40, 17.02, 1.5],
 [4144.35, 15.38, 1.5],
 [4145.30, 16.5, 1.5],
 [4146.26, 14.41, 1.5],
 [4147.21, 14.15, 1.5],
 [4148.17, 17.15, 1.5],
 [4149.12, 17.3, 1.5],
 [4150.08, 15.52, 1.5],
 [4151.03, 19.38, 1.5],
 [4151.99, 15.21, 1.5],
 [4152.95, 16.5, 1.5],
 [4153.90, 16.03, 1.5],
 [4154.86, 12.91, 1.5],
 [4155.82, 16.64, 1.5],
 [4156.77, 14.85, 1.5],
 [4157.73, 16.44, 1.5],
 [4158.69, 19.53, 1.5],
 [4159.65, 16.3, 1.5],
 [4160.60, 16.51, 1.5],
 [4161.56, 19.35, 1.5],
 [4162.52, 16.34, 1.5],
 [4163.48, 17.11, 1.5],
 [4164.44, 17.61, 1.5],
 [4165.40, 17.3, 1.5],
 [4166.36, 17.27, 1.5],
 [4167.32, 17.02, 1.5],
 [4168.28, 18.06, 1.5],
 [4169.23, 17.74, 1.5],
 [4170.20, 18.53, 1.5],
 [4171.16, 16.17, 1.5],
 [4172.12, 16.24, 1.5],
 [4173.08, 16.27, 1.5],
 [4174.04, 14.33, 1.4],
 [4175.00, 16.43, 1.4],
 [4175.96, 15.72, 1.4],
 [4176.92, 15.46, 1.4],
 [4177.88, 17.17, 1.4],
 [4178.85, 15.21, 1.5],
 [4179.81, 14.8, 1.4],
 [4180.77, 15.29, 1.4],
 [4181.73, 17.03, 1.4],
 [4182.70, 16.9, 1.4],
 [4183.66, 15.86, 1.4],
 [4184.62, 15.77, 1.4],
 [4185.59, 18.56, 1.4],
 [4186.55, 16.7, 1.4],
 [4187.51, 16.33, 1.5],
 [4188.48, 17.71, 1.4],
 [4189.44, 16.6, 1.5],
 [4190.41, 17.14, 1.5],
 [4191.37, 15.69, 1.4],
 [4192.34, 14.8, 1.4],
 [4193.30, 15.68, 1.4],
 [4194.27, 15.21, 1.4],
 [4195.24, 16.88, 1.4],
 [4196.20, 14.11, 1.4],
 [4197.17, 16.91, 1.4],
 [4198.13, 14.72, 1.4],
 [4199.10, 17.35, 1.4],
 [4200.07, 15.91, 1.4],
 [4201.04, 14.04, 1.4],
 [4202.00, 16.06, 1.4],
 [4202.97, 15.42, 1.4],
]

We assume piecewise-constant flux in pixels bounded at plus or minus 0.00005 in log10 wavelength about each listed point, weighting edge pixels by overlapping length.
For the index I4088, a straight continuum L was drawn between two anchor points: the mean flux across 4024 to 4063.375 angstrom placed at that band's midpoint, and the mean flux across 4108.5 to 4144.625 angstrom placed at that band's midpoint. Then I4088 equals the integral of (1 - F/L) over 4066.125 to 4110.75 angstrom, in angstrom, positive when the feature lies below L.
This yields 2.3 angstrom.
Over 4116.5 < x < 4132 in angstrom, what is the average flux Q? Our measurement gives 15.9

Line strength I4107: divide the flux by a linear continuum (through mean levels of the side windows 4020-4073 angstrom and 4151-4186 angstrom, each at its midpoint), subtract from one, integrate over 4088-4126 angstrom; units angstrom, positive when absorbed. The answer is 3.0 angstrom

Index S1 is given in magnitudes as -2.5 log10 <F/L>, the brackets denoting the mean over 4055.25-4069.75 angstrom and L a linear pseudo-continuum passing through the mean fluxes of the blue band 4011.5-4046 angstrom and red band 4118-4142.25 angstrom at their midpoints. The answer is 0.03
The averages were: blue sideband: 17.3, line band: 16.5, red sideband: 16.2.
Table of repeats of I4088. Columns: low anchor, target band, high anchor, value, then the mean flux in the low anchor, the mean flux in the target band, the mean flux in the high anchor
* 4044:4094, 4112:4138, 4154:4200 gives 0.5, 16.5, 16.1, 16.4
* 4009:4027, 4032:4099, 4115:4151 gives 1.8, 17.7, 16.6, 16.2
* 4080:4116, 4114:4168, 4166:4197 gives -1.3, 15.7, 16.4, 16.3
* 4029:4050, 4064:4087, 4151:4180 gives 0.8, 16.9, 16.2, 16.6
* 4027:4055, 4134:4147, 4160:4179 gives 0.2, 17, 16.6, 16.8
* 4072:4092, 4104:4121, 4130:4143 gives 0.7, 16.4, 15.7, 16.4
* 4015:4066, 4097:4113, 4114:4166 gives 2.1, 17.1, 14.5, 16.4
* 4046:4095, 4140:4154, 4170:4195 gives 0.1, 16.6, 16.2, 16.2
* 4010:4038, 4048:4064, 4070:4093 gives -0.3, 17.3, 17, 16.3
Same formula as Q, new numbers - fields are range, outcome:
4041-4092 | 16.6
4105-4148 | 16.1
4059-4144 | 16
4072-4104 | 15.7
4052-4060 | 16.1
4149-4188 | 16.6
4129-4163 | 16.4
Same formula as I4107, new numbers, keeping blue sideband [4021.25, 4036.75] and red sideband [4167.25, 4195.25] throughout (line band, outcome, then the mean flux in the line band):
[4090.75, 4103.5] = 1.7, 14.6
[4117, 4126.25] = 0.4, 16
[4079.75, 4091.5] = 0.0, 16.9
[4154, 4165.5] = -0.1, 16.7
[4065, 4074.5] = 0.4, 16.4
